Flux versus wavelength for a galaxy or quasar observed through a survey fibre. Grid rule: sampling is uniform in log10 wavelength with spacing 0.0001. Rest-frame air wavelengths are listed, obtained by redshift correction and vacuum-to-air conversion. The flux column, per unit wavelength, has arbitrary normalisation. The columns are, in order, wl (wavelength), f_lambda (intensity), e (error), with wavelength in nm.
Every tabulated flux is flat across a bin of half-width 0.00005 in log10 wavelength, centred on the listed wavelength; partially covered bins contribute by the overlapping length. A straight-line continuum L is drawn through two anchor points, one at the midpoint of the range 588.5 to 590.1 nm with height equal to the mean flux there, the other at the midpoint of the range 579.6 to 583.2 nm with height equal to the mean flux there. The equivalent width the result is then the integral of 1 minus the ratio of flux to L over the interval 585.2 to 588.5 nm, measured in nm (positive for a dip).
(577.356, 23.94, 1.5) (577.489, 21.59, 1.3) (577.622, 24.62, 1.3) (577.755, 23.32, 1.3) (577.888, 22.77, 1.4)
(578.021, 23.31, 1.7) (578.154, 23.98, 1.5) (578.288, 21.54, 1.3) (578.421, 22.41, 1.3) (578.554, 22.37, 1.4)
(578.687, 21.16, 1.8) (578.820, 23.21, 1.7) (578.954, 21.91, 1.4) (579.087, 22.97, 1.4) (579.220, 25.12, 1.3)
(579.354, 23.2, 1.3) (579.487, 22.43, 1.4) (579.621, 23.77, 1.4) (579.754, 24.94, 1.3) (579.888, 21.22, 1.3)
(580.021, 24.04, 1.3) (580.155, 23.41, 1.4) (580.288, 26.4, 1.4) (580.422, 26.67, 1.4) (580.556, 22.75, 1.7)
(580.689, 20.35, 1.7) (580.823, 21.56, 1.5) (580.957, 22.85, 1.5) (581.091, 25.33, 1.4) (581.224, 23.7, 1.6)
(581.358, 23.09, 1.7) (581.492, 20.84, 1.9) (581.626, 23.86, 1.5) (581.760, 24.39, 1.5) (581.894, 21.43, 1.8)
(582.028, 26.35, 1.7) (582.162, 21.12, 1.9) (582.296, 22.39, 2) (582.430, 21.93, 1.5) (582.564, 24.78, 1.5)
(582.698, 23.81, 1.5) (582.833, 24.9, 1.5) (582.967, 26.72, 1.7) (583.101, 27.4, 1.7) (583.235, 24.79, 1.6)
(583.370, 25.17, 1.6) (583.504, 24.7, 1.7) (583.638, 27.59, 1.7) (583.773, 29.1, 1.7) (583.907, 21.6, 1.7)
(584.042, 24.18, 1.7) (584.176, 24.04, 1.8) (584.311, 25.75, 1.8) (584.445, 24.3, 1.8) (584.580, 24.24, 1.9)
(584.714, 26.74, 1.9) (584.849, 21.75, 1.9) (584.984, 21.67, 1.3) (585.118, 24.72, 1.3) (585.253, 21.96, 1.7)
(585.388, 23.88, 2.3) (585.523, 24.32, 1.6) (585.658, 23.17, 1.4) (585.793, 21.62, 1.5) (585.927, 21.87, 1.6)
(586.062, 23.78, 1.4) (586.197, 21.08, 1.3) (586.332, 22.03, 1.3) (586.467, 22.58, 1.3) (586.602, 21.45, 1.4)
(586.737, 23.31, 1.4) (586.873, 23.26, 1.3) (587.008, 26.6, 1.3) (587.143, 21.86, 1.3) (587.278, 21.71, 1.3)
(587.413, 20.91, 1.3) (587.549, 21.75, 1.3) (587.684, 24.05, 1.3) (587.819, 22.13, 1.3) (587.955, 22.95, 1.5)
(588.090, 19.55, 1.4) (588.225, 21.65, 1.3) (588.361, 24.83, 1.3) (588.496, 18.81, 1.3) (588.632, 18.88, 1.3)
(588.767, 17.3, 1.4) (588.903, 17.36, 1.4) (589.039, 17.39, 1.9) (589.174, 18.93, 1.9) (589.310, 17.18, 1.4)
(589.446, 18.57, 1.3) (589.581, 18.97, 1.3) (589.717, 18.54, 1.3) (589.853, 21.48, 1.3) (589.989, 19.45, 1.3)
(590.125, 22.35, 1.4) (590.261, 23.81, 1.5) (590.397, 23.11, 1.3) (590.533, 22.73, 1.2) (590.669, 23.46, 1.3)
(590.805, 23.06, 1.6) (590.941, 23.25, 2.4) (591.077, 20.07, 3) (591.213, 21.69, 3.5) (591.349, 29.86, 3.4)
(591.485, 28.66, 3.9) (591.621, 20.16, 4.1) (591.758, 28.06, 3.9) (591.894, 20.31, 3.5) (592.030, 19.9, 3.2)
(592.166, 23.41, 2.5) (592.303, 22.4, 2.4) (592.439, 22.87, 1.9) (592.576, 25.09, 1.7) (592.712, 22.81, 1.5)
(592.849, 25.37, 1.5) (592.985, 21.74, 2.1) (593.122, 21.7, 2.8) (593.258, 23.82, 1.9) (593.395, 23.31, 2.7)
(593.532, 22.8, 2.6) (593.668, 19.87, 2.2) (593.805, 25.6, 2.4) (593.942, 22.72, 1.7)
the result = -0.38 nm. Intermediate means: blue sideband 23.7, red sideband 18.7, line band 22.5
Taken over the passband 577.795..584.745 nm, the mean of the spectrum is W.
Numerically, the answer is 23.8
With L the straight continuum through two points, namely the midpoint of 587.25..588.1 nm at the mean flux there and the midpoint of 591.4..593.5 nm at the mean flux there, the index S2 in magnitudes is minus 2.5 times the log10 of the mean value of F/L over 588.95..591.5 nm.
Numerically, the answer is 0.06 mag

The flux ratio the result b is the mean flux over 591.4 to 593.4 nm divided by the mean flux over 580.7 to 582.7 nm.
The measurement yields 1.0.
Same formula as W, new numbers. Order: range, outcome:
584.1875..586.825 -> 23.2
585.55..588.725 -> 22.2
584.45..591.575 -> 22.1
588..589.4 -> 19.2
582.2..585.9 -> 24.3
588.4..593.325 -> 21.8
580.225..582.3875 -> 23.3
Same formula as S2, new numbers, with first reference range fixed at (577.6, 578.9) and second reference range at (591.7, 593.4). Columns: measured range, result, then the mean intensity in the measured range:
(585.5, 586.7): 0.027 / 22.4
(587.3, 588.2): 0.054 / 21.9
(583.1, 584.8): -0.105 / 25.2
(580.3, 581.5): -0.020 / 23.3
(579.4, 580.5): -0.058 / 24.1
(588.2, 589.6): 0.208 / 19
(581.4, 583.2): -0.045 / 23.8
